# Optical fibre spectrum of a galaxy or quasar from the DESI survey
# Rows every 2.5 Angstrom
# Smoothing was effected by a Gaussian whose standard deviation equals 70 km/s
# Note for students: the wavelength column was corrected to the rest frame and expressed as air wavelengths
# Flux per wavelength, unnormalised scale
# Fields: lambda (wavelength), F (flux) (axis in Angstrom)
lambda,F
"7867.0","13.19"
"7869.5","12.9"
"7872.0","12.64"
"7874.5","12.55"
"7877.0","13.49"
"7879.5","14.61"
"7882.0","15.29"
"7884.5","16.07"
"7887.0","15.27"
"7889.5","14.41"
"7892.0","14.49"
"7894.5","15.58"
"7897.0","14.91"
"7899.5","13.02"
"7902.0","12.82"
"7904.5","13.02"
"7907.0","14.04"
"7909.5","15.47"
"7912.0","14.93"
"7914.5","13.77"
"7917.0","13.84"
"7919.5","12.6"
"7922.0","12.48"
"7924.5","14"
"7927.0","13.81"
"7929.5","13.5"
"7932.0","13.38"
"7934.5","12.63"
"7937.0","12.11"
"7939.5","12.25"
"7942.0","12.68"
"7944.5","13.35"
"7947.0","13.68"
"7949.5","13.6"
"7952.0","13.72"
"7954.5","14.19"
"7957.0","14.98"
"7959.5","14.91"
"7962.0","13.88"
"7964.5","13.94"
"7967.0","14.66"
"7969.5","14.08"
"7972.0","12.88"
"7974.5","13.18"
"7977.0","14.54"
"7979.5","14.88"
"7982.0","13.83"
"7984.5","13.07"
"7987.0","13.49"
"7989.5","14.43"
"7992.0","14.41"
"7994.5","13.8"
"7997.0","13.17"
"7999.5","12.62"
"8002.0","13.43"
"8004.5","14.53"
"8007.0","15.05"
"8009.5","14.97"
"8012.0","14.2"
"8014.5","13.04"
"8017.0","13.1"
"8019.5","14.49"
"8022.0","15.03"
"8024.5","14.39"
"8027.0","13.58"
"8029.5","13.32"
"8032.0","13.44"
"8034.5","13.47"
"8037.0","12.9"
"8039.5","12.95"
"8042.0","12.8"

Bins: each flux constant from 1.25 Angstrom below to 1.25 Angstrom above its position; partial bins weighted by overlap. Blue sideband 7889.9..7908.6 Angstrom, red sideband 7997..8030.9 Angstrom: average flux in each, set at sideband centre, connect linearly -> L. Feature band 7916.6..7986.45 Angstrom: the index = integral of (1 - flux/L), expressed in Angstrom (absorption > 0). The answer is 2.0 Angstrom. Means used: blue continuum 14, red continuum 13.9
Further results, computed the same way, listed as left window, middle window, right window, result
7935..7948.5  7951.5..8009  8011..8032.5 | -3.0 Angstrom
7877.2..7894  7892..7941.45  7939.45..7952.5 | 1.7 Angstrom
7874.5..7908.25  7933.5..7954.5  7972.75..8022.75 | 1.6 Angstrom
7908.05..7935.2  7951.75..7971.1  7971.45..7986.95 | -0.8 Angstrom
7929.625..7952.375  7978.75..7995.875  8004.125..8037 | -0.5 Angstrom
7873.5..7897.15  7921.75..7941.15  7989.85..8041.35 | 1.8 Angstrom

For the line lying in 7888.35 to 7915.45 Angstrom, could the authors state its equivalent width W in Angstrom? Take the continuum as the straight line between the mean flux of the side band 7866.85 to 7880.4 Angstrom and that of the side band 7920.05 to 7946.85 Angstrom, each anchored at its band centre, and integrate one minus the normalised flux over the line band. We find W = -2.29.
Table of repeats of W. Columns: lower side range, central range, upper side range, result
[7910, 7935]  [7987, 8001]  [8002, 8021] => 0.4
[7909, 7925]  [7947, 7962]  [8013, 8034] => -0.4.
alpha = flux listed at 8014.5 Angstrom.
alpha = 13.04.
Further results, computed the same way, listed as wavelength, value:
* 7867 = 13.19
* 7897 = 14.91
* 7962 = 13.88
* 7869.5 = 12.9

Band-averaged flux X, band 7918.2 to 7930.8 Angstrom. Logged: 13.3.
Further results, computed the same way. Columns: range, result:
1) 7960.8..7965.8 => 13.9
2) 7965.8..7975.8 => 13.7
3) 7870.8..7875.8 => 12.6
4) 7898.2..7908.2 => 13.2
